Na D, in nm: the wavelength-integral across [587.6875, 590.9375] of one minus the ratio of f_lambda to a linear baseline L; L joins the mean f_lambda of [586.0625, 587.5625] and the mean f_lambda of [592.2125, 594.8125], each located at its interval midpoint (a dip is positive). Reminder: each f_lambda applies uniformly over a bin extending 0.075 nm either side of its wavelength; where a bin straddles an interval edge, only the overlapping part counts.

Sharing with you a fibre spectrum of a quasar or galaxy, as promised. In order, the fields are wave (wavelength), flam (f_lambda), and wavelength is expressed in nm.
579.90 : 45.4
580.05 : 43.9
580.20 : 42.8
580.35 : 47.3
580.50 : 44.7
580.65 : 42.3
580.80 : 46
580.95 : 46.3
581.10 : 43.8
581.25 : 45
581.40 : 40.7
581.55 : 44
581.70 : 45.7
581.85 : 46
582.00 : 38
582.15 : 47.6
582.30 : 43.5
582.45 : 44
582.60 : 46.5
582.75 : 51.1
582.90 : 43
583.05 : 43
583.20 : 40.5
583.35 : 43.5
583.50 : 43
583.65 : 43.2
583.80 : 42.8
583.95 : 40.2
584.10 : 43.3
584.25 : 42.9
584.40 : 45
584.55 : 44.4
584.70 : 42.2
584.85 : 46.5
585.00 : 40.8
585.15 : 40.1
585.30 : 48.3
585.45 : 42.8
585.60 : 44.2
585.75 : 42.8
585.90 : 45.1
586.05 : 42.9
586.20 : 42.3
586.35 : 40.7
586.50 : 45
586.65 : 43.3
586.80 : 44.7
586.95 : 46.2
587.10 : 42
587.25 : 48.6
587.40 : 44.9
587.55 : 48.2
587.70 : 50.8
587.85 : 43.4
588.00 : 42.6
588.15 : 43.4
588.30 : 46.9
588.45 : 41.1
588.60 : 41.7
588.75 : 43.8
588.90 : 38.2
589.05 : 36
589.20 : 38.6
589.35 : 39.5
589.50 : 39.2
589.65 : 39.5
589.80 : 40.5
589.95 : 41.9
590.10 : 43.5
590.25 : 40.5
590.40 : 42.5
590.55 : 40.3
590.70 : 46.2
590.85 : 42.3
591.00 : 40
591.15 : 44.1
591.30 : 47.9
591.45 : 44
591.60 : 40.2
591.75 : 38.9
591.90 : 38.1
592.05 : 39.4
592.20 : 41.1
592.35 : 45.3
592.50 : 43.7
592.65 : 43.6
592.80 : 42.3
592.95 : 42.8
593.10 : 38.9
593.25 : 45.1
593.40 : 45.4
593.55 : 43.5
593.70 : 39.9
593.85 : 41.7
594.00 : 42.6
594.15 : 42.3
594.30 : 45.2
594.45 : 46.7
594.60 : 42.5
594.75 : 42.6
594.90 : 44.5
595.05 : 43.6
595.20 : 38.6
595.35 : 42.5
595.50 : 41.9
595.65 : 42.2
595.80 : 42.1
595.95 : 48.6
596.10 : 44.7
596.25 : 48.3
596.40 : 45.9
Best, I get 0.160 nm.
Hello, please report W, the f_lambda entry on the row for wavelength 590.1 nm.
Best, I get 43.5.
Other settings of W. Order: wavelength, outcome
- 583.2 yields 40.5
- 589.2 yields 38.6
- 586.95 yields 46.2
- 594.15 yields 42.3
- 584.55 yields 44.4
